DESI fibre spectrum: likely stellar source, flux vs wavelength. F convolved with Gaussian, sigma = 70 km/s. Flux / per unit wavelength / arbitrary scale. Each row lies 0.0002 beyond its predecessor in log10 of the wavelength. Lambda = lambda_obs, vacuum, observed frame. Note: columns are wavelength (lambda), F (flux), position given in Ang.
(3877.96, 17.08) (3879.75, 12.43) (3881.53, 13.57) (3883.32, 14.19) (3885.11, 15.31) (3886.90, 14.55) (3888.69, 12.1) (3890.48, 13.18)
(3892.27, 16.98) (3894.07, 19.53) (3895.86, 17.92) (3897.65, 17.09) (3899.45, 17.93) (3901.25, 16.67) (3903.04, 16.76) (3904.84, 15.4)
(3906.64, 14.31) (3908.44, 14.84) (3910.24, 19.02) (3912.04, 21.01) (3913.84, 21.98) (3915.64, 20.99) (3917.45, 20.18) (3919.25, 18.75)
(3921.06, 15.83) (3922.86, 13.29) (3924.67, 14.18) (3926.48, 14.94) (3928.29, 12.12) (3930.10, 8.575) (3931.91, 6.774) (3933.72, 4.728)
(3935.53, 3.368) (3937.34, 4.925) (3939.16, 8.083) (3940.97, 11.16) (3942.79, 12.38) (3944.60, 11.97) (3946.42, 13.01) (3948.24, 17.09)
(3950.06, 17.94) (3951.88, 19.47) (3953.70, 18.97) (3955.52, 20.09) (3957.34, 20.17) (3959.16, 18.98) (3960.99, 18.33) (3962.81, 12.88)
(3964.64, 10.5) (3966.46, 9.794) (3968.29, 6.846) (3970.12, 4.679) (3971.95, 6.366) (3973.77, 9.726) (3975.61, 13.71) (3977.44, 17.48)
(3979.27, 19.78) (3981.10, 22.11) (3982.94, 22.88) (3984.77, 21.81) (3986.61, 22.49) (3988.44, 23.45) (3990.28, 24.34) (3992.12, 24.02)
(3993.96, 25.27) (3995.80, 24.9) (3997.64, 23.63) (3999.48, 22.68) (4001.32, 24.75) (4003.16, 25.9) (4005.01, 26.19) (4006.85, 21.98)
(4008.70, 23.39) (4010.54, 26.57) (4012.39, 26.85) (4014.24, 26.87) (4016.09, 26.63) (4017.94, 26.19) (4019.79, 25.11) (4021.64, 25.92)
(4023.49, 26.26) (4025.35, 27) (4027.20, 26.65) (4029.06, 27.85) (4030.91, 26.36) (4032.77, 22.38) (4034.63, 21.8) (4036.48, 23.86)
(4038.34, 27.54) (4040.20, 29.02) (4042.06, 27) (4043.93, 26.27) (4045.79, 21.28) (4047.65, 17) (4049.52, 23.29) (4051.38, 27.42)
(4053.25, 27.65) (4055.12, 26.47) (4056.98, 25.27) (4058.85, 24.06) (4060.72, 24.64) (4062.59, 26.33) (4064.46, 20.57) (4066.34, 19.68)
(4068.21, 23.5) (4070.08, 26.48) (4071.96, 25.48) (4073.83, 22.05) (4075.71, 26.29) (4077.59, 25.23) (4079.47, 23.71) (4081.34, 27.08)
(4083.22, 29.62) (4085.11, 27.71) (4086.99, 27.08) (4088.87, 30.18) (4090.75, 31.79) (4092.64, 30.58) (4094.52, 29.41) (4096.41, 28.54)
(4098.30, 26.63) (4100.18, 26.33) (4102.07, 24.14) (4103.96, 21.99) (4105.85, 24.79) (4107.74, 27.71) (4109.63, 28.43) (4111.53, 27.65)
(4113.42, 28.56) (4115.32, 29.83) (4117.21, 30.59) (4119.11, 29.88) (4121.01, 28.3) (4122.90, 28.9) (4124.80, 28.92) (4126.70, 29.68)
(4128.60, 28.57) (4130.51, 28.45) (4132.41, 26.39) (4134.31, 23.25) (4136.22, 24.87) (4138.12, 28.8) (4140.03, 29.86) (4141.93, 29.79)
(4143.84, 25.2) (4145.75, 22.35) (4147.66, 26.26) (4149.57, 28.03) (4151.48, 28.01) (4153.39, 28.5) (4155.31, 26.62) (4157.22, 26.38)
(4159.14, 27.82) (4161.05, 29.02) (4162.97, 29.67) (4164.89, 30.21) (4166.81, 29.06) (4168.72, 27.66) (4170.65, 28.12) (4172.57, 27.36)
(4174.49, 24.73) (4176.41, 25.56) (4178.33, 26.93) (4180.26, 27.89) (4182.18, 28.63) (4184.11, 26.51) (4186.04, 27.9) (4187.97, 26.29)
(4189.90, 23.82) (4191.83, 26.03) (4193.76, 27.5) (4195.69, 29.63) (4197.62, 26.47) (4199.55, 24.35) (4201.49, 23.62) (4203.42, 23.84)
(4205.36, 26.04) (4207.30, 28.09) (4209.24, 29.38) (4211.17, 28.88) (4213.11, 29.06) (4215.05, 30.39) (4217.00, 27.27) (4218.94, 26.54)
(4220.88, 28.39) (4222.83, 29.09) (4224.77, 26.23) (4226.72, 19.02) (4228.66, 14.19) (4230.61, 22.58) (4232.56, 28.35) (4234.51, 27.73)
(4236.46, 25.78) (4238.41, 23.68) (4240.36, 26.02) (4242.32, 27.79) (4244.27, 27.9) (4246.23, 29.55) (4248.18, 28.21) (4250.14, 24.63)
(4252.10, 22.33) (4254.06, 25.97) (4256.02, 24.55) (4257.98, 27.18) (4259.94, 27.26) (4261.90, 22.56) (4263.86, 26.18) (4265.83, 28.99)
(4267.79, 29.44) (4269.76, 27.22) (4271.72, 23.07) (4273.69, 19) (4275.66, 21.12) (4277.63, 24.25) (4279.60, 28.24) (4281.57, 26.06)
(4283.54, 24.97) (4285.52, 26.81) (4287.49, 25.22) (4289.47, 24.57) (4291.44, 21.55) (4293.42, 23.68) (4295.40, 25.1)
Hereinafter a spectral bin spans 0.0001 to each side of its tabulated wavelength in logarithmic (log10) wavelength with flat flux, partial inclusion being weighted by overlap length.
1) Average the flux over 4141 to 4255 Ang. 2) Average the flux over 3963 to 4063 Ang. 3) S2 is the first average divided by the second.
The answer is 1.2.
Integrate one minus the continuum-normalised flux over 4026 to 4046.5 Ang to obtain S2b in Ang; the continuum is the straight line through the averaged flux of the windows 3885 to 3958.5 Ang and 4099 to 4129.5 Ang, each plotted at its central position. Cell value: -2.7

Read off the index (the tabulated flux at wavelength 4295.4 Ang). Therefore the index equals 25.1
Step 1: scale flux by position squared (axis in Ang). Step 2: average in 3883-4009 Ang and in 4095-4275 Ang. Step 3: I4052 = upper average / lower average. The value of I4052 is 1.8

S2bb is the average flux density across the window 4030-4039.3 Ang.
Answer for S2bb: 24.4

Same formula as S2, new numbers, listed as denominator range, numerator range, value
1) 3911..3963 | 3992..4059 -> 1.73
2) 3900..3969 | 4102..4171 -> 1.92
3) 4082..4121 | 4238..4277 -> 0.91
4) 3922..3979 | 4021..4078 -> 2.00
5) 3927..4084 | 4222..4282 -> 1.23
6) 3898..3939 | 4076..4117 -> 1.92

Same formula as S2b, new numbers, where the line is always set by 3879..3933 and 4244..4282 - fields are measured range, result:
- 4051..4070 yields -4.4 Ang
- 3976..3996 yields -4.9 Ang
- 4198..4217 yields -2.3 Ang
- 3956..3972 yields 4.3 Ang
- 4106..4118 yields -4.0 Ang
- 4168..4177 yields -1.4 Ang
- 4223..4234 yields 0.8 Ang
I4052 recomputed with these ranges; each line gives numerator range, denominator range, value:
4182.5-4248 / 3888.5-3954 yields 2.08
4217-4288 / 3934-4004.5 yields 1.75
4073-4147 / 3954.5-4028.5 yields 1.39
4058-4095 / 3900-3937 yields 1.94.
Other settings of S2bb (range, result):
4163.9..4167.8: 29.7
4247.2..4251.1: 26.5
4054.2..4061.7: 25.1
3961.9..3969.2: 10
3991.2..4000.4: 24.1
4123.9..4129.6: 29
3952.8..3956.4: 19.5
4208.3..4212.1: 29.2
